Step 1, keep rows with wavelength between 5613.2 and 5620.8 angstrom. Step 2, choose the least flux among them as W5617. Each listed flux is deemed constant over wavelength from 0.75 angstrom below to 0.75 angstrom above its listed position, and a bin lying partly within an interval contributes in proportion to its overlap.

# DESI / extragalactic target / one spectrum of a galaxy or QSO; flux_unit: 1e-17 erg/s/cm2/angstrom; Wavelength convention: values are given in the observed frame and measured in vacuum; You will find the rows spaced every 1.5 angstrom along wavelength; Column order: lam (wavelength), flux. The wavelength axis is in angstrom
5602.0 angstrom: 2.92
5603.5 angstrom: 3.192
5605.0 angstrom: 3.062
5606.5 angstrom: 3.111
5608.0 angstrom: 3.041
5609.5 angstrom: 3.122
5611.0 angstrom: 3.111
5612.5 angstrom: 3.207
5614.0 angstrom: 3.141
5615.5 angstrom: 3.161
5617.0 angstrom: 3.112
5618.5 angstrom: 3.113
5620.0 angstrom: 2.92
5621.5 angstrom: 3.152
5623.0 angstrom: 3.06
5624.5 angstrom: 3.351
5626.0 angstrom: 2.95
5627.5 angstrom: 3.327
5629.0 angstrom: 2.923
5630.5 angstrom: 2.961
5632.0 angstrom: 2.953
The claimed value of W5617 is 2.92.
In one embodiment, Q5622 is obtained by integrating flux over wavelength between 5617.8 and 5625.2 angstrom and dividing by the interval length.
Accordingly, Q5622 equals 3.12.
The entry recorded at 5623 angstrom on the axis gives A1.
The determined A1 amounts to 3.06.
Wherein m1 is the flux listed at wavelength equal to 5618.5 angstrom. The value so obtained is 3.113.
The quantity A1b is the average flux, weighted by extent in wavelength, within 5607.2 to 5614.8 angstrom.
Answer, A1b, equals 3.12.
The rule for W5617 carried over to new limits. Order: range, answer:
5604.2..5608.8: 3.041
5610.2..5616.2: 3.111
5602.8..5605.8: 3.062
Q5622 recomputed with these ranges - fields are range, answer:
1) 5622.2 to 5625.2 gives 3.2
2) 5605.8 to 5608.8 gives 3.08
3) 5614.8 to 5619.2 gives 3.13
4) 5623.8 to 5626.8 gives 3.15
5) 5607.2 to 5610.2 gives 3.08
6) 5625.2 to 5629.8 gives 3.07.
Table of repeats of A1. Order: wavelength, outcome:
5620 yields 2.92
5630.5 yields 2.961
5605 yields 3.062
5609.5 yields 3.122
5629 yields 2.923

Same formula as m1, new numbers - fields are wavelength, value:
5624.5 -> 3.351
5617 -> 3.112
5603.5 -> 3.192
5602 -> 2.92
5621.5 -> 3.152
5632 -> 2.953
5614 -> 3.141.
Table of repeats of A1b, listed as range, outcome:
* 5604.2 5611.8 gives 3.09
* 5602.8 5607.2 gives 3.12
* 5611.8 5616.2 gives 3.17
